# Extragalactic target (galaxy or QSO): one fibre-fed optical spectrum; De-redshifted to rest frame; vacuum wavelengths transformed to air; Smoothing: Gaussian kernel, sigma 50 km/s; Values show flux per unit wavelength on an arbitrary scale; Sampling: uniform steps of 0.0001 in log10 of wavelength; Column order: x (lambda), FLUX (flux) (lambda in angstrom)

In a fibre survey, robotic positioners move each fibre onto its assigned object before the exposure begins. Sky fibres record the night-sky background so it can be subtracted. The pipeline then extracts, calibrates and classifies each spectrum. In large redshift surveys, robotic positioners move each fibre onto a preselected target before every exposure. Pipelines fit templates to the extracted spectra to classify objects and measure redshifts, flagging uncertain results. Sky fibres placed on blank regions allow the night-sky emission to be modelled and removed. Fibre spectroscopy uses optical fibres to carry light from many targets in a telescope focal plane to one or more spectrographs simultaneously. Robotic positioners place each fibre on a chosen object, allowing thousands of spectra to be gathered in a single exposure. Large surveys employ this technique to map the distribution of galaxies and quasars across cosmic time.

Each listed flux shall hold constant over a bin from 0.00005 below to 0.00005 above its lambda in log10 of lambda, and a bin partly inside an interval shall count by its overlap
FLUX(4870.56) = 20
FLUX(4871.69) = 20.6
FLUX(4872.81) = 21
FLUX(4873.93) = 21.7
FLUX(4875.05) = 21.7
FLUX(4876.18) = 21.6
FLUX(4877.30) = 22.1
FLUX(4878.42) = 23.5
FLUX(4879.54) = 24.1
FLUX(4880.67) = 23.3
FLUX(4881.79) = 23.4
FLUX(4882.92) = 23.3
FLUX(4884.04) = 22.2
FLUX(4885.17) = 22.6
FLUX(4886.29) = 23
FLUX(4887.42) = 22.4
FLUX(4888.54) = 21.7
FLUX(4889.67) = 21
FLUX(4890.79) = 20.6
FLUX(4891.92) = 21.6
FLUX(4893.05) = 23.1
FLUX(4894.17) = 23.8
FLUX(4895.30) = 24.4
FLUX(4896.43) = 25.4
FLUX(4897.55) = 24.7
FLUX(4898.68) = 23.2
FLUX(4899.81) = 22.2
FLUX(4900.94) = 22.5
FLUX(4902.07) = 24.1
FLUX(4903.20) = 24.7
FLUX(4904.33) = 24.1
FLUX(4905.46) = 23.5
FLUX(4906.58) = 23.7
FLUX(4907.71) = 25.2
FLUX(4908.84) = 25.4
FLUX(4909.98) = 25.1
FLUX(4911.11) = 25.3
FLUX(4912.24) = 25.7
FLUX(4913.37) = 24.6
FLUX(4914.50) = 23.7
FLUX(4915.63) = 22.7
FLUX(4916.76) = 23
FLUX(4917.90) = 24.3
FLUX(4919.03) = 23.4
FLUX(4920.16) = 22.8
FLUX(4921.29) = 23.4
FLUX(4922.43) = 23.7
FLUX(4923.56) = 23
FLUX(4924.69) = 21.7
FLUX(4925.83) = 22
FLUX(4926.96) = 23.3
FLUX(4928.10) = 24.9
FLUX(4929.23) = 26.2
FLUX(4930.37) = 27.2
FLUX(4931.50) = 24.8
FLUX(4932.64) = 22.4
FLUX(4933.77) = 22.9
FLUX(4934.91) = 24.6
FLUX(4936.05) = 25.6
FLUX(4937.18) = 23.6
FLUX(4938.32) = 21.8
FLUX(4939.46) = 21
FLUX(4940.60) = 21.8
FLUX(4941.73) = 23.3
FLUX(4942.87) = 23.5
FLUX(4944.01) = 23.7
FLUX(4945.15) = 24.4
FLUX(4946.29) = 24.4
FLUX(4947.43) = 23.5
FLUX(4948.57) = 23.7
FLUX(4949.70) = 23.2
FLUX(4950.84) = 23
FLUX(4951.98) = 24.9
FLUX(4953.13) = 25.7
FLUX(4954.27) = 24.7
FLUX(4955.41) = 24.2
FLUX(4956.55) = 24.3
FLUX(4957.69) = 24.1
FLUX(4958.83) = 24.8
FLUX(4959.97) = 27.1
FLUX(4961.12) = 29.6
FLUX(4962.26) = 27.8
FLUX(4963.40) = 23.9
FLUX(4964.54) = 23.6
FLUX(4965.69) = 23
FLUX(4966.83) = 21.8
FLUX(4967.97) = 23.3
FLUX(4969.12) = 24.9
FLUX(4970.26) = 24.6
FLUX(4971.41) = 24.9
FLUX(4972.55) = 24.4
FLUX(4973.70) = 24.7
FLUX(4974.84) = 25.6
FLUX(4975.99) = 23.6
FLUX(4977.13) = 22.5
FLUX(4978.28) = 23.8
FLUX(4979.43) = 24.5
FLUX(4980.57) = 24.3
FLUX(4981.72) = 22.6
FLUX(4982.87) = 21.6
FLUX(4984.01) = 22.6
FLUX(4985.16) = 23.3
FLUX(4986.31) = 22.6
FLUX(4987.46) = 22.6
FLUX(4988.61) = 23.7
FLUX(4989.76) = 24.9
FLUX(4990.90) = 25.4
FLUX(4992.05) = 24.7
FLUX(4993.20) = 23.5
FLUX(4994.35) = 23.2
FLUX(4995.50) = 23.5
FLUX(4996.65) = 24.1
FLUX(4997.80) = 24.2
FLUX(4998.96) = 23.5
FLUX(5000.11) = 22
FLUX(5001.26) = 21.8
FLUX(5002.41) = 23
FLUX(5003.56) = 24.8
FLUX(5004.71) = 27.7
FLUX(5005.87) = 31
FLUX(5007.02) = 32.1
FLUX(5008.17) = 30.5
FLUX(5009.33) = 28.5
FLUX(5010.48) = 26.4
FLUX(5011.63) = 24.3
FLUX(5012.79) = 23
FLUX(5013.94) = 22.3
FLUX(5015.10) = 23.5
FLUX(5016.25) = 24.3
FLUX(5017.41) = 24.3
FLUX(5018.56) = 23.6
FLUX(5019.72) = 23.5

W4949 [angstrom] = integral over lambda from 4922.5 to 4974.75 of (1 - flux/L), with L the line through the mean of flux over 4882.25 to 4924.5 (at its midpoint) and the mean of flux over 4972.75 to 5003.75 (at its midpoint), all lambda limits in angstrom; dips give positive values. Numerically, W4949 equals -1.4 angstrom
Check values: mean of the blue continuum 23.5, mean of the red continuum 23.6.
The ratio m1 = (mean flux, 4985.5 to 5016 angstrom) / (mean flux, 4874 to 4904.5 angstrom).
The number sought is 1.08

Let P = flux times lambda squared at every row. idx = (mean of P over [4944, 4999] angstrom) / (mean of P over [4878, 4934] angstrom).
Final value 1.05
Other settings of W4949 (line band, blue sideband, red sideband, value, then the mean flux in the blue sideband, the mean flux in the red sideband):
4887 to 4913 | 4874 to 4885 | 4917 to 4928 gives -0.81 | 22.7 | 23.1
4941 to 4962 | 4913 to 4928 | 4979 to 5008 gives -0.76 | 23.2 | 24.4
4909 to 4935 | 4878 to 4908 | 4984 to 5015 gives -0.34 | 23.2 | 24.8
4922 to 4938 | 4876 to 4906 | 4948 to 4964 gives 0.21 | 23.1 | 25.1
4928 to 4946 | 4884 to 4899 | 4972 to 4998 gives -0.43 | 22.9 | 23.7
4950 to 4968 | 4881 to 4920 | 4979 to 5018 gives -0.47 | 23.5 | 24.5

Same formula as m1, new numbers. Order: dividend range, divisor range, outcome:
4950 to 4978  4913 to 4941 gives 1.05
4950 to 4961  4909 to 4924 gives 1.04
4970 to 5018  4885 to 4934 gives 1.04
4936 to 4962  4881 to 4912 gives 1.03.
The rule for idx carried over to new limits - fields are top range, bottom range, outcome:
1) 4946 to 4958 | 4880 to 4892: 1.11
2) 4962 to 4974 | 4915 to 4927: 1.07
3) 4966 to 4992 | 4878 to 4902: 1.07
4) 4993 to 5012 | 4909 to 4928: 1.12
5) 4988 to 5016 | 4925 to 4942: 1.09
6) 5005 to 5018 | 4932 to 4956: 1.15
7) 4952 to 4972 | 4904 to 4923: 1.05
